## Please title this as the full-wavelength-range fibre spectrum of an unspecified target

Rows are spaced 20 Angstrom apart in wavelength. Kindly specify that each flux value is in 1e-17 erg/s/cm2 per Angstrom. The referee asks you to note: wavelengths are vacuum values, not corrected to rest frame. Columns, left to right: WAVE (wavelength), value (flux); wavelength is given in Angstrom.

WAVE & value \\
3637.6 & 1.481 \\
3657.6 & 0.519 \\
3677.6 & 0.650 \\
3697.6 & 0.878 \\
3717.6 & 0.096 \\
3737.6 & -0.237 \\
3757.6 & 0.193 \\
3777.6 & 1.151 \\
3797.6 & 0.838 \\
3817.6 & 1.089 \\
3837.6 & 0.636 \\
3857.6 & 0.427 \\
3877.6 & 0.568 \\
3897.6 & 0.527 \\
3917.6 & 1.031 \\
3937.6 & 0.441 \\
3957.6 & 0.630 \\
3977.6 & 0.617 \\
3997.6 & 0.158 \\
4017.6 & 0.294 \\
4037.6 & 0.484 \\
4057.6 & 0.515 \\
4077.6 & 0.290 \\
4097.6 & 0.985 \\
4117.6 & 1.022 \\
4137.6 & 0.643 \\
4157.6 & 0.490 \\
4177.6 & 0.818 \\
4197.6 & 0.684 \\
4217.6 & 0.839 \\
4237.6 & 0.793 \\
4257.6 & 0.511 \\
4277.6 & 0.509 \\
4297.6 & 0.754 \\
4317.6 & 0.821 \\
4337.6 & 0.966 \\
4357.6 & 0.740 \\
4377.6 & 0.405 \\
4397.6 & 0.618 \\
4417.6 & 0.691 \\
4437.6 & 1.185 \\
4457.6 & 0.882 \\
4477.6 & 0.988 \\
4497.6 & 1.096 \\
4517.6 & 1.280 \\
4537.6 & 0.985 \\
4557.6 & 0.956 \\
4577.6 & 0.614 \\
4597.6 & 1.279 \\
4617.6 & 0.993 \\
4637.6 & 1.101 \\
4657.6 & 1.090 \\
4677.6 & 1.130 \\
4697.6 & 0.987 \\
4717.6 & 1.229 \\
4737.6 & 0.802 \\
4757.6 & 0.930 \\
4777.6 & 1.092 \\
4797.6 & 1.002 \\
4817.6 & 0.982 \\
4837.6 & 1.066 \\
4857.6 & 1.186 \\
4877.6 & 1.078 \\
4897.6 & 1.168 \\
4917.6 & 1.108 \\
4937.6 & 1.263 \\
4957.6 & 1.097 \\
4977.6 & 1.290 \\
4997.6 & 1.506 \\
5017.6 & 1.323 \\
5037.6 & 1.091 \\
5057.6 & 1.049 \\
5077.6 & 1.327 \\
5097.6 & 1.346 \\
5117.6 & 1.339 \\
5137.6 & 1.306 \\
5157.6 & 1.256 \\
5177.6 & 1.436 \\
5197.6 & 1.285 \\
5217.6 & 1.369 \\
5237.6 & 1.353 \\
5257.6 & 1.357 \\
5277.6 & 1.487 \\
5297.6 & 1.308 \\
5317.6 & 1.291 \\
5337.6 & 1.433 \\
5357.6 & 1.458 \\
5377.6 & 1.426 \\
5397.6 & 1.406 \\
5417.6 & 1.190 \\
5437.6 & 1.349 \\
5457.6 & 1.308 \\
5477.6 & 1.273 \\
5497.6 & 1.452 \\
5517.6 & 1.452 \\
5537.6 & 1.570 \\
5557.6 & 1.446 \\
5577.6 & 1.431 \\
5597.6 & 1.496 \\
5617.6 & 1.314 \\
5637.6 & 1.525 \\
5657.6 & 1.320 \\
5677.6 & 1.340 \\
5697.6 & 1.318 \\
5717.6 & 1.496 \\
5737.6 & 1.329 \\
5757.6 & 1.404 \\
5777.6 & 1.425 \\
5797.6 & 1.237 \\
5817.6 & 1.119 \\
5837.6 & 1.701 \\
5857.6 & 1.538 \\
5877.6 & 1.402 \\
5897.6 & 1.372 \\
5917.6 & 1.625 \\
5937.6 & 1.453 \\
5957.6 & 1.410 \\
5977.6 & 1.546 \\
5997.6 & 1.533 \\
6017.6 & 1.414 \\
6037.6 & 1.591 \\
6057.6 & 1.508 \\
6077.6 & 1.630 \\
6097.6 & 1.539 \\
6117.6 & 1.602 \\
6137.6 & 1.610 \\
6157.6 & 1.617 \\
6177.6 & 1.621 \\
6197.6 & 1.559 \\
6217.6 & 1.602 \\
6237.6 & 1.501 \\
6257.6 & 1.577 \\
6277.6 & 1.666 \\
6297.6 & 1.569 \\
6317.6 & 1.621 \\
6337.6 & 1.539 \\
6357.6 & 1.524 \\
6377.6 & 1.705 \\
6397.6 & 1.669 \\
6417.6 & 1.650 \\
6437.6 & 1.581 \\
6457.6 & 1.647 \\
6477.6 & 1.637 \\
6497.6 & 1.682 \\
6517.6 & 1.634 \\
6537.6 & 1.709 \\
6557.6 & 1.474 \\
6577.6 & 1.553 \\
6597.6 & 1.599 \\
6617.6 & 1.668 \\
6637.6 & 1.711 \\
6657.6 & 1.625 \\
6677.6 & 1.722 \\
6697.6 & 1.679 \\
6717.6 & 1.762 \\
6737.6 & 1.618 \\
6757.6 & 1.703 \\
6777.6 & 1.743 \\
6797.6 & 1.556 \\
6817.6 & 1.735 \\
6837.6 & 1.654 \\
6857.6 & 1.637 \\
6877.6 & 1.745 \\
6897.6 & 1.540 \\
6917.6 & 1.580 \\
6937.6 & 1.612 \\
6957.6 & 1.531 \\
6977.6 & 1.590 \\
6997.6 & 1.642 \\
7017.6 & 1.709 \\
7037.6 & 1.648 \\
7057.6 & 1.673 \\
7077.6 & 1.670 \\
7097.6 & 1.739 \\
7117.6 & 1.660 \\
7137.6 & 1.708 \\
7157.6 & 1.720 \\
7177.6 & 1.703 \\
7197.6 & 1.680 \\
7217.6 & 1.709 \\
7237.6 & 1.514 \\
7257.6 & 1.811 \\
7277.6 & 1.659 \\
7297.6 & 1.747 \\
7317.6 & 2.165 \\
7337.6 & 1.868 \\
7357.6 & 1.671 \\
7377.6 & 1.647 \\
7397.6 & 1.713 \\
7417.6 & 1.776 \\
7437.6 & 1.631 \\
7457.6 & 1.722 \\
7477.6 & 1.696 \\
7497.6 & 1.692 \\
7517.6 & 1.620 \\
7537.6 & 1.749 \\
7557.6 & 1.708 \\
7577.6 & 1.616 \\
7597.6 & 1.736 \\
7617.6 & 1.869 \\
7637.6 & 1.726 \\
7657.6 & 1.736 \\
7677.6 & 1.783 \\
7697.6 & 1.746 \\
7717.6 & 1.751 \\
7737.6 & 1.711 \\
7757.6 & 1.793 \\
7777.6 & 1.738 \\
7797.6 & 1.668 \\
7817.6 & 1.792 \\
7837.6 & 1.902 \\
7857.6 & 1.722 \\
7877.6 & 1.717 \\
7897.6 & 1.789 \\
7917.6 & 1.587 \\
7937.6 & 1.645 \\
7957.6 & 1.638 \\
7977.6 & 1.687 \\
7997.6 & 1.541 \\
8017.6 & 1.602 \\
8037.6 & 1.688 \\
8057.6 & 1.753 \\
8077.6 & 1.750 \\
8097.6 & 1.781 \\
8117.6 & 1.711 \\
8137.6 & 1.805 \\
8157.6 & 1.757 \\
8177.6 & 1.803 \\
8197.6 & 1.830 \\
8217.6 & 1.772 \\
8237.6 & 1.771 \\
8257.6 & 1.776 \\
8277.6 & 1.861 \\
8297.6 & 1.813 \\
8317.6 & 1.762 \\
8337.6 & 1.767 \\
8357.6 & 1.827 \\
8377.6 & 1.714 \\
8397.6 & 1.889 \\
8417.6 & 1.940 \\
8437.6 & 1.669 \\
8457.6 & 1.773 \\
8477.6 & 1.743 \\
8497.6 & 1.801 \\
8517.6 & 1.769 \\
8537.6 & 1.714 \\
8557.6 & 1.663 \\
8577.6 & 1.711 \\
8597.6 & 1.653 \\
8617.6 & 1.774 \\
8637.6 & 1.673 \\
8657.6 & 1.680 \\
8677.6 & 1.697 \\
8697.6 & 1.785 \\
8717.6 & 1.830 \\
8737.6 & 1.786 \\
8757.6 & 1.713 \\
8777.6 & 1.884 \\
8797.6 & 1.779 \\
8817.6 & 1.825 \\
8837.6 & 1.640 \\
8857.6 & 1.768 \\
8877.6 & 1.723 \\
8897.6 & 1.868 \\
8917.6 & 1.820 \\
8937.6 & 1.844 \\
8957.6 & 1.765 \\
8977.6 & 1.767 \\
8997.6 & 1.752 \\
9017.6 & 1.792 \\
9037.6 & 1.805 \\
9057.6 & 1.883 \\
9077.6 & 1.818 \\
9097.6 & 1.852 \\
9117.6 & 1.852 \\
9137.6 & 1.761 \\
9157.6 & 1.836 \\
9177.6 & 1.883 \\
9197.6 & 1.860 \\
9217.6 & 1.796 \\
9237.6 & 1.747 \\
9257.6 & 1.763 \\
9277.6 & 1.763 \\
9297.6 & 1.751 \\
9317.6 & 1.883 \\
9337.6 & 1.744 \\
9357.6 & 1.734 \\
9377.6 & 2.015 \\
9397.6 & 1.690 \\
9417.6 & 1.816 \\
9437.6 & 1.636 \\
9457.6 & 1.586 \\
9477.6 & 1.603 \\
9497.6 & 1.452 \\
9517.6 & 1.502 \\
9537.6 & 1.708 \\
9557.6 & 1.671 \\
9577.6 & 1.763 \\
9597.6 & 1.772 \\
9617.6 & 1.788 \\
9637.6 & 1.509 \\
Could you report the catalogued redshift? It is 0.113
